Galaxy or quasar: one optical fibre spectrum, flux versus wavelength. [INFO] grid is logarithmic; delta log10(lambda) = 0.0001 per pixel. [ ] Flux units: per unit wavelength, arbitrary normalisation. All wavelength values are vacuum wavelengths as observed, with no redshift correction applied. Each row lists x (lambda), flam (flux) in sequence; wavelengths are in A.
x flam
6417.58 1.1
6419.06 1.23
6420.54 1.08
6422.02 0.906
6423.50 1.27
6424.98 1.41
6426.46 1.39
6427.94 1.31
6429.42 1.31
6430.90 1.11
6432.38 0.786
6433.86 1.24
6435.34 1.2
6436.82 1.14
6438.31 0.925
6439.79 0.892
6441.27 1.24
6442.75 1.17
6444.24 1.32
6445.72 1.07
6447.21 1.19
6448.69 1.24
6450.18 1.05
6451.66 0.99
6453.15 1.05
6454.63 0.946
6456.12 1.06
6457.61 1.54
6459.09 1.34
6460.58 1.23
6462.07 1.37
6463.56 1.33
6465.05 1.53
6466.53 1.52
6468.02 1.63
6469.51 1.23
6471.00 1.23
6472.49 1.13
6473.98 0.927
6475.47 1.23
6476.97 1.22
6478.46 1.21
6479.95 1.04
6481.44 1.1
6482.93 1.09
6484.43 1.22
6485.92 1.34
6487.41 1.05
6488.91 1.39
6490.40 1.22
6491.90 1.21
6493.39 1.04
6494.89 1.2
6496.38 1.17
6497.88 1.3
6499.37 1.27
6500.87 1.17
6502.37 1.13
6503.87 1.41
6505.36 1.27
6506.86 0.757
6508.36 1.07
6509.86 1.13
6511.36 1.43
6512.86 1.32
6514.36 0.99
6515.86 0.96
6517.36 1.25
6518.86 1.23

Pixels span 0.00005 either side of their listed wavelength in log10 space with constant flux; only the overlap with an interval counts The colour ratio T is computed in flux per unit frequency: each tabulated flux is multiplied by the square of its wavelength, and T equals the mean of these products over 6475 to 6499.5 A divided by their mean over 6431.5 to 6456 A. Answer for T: 1.1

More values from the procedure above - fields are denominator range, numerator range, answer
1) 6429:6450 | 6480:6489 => 1.06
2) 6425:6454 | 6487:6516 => 1.05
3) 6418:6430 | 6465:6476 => 1.06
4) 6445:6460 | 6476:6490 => 1.04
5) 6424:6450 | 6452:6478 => 1.09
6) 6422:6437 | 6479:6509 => 0.99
